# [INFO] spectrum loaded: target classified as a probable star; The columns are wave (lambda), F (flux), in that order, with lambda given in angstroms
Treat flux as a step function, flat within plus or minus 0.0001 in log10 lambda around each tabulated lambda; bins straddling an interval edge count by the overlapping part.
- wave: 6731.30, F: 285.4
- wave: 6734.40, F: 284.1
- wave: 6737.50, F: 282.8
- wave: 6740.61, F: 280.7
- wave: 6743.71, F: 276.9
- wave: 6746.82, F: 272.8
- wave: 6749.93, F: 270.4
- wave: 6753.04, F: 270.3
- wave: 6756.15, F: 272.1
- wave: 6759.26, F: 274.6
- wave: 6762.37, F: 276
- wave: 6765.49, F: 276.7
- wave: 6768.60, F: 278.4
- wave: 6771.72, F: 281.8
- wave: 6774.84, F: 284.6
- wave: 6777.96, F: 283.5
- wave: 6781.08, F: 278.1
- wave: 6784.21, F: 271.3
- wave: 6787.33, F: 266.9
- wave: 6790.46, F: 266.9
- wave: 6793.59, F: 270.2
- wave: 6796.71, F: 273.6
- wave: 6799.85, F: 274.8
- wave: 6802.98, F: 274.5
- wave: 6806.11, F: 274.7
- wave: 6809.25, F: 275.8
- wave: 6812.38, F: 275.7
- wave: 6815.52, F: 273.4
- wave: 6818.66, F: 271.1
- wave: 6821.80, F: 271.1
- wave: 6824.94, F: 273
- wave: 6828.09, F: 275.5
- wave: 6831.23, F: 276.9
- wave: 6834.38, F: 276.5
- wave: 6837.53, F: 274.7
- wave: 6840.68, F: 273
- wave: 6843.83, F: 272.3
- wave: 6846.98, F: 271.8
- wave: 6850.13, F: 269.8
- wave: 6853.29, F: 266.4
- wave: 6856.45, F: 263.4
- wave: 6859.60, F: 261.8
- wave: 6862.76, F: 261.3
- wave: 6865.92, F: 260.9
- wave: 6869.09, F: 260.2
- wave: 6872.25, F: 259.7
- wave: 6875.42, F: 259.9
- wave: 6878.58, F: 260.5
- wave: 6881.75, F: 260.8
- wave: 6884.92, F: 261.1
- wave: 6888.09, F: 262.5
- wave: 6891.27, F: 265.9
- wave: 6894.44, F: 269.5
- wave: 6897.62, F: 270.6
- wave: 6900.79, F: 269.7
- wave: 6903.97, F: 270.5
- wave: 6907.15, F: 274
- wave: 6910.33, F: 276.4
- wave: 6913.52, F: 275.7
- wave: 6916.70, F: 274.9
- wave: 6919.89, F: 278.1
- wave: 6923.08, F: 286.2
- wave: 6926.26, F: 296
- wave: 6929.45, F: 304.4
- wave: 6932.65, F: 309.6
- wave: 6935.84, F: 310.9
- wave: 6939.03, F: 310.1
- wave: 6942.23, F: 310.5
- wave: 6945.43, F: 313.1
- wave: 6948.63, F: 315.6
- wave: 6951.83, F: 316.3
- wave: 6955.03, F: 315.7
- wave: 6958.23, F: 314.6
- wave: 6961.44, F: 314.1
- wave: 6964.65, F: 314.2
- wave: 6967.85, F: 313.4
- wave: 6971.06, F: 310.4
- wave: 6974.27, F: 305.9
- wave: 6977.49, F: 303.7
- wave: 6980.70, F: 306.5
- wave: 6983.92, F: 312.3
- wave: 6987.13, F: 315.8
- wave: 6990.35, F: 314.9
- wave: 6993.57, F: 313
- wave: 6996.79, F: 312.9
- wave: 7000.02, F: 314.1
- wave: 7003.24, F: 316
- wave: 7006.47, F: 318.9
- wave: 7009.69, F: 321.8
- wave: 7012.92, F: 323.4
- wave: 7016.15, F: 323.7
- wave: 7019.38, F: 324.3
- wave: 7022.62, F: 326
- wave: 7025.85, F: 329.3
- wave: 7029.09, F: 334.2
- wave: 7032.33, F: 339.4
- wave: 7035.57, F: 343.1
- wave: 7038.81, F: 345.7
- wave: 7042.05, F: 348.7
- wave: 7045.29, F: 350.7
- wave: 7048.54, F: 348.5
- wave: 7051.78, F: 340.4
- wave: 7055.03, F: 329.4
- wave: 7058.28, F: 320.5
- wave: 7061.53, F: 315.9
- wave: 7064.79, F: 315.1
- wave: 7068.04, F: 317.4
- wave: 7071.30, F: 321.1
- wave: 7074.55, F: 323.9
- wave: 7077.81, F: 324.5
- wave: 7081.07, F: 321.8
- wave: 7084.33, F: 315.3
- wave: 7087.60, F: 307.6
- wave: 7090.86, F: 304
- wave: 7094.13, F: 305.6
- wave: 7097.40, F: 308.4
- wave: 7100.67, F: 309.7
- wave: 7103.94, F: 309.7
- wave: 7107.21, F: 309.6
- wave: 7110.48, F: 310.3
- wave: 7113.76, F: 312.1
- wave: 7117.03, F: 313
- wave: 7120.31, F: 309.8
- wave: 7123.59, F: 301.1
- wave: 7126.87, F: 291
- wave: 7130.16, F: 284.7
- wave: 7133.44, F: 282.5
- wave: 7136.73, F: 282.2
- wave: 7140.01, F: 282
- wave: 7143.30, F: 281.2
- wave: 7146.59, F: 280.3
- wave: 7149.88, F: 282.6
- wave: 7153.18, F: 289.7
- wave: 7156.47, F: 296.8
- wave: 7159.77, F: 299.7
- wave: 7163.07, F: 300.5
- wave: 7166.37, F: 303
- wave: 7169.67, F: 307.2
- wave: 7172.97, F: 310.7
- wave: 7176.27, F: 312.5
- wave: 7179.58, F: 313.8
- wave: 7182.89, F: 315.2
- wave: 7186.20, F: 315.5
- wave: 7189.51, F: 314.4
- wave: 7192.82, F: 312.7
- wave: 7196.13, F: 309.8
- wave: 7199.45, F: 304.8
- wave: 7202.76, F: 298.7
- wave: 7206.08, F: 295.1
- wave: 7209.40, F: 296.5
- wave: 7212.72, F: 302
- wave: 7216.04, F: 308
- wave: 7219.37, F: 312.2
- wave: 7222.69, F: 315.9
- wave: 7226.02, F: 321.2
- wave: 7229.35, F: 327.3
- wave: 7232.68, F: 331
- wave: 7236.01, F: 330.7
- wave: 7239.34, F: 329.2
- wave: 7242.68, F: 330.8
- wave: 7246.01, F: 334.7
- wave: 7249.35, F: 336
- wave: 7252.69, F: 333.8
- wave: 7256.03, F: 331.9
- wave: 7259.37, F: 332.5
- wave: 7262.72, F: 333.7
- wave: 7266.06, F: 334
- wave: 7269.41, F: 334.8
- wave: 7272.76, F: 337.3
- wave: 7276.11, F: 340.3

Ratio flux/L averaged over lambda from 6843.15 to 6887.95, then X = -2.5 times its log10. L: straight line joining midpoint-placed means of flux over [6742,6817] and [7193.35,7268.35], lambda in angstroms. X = 0.08 mag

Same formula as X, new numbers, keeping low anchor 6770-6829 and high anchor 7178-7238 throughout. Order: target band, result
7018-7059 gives -0.14 mag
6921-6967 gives -0.08 mag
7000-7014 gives -0.09 mag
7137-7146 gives 0.09 mag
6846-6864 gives 0.06 mag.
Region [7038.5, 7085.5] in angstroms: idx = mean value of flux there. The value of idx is 329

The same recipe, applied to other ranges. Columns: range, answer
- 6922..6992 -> 310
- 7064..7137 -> 308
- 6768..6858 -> 274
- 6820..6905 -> 267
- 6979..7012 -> 315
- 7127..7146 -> 283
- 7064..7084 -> 321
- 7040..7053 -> 347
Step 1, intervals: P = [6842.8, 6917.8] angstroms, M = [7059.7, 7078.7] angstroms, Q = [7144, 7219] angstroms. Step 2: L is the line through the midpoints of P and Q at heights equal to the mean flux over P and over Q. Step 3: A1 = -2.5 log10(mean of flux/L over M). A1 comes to -0.11 mag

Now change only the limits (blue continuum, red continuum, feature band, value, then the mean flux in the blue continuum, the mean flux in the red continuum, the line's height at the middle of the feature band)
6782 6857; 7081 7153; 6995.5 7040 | -0.127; 272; 299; 290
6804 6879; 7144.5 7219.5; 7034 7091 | -0.129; 269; 303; 291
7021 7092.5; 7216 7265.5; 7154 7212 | 0.076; 328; 328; 328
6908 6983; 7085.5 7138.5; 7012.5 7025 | -0.076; 303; 303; 303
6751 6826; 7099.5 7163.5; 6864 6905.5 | 0.067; 275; 296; 281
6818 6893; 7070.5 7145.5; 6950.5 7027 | -0.105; 267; 304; 287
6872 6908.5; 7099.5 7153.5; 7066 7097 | -0.090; 266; 296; 290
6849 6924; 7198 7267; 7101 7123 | -0.029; 267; 321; 302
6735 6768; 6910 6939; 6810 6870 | 0.054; 276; 292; 284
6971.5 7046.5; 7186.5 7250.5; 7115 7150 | 0.102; 323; 316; 319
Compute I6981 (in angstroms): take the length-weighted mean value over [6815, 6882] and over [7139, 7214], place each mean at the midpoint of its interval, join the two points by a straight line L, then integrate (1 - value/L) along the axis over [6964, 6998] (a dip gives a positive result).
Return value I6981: -3.6 angstroms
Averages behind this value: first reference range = 268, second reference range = 301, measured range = 311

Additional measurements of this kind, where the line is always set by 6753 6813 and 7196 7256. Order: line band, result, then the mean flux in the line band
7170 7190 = 0.0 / 313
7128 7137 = 0.7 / 284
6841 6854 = 0.5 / 271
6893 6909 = 0.9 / 271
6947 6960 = -1.1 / 316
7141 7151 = 0.9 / 281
